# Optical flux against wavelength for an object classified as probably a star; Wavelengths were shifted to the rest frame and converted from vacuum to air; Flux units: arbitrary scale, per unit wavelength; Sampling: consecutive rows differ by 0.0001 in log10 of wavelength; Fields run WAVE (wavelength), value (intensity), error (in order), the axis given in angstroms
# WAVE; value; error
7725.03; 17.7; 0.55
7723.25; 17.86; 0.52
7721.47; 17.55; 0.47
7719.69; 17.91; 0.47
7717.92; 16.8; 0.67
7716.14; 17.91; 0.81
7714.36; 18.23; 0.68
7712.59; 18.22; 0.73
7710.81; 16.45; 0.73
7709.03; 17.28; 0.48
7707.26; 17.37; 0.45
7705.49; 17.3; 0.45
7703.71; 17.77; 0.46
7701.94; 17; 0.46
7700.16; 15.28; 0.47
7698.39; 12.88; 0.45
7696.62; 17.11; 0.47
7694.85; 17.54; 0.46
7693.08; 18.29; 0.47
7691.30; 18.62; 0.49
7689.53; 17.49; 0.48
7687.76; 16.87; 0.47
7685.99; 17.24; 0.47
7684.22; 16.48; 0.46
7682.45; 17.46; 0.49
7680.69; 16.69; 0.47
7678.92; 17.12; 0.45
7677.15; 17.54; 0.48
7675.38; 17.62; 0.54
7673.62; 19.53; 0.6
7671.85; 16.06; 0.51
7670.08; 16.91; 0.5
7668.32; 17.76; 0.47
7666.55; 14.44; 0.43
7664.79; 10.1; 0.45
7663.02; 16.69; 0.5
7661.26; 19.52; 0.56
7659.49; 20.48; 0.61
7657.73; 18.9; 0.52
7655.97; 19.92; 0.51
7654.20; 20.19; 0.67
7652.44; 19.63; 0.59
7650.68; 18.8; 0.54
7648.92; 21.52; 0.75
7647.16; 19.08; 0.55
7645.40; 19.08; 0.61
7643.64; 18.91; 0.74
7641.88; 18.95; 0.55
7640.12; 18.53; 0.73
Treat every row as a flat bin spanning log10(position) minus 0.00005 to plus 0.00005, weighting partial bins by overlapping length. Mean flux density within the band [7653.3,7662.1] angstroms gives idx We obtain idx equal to 19.8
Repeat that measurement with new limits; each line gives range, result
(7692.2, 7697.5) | 17.7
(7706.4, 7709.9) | 17.3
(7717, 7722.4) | 17.4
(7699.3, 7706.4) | 16.8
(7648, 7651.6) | 20.2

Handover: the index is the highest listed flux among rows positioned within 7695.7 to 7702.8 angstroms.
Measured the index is 17.11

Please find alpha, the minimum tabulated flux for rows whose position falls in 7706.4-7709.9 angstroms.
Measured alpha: 17.28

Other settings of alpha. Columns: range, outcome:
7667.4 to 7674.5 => 16.06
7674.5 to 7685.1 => 16.48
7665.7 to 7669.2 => 14.44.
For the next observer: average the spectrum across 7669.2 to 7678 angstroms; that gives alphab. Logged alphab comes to 17.5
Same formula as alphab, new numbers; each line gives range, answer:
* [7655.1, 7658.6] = 19.4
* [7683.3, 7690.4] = 17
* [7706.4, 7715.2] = 17.5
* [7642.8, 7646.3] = 19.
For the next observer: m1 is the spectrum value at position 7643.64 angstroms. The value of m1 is 18.91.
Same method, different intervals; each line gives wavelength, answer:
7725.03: 17.7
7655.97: 19.92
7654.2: 20.19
